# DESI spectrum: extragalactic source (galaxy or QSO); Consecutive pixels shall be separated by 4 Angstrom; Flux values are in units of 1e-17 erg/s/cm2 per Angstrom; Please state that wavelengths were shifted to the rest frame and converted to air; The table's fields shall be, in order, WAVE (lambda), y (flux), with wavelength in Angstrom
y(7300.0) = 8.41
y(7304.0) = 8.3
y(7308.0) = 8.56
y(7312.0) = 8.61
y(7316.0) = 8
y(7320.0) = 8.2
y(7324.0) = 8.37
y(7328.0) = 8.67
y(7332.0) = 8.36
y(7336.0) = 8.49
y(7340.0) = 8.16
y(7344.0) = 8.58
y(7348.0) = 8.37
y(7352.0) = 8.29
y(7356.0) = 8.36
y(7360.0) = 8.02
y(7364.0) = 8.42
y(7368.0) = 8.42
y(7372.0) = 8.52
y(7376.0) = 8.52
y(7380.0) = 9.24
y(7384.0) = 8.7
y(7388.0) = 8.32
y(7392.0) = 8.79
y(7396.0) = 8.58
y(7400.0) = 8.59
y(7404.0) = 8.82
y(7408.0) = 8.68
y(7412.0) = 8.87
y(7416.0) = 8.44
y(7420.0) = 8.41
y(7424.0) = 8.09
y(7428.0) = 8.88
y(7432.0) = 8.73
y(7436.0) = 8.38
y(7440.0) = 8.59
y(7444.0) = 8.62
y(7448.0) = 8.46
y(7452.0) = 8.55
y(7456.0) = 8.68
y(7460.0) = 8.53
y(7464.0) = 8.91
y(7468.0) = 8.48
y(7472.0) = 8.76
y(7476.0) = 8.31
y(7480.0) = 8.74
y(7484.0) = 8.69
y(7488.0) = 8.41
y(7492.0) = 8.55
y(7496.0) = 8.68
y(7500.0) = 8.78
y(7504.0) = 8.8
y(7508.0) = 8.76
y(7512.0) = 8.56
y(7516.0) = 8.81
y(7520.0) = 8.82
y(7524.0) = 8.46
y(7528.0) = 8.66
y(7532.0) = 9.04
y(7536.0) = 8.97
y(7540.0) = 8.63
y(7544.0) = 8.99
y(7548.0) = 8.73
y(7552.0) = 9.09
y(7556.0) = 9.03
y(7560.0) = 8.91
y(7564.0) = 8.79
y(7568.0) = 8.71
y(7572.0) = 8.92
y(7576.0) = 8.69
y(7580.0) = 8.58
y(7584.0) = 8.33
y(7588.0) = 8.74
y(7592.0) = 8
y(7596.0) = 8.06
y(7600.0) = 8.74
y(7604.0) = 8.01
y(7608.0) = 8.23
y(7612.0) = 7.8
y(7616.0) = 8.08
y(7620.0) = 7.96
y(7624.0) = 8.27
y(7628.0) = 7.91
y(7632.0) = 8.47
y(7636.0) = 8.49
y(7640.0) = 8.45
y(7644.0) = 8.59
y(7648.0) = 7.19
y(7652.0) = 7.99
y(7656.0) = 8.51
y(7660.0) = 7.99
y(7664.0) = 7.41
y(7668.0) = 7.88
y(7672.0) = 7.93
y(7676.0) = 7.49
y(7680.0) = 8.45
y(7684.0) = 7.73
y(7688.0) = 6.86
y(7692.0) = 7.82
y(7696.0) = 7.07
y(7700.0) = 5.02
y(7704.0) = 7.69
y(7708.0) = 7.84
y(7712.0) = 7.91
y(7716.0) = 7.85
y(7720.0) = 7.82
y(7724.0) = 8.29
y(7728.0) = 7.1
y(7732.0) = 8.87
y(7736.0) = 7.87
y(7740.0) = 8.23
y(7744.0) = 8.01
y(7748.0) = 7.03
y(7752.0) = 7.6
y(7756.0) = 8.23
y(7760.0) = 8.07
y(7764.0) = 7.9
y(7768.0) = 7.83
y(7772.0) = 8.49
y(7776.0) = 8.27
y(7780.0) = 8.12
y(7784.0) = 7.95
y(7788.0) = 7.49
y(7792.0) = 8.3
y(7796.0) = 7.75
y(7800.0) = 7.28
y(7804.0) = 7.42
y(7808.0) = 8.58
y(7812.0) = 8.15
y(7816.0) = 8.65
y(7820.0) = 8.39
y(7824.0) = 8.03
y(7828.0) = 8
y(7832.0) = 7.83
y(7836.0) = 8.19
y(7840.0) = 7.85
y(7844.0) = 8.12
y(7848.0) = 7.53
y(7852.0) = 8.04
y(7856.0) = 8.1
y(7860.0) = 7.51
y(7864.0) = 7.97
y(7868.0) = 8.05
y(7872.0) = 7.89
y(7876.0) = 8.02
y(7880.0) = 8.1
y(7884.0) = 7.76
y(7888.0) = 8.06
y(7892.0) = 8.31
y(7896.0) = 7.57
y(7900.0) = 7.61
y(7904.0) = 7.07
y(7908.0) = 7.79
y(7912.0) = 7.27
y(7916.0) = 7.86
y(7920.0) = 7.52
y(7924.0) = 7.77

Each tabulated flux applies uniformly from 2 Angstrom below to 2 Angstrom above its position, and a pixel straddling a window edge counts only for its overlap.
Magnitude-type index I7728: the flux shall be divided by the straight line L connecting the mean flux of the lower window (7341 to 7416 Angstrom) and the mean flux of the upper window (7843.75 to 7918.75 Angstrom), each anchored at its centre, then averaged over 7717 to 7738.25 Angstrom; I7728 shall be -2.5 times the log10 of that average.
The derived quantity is 0.007 mag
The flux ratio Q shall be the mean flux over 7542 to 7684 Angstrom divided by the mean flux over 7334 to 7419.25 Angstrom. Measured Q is 0.98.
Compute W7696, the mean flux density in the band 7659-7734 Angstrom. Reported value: 7.63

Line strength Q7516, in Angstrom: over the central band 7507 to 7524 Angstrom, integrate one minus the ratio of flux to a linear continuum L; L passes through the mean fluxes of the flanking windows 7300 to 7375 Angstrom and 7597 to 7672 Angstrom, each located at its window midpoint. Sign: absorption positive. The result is -1.0 Angstrom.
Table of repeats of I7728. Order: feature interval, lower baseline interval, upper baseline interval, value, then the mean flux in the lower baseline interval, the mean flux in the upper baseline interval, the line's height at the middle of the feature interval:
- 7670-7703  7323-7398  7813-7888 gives 0.12 mag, 8.48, 8.01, 8.17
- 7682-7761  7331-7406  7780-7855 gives 0.06 mag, 8.5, 7.98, 8.09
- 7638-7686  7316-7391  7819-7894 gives 0.03 mag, 8.44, 7.98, 8.16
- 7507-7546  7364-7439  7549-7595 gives -0.01 mag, 8.6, 8.69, 8.67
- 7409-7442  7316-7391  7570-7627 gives -0.02 mag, 8.44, 8.31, 8.4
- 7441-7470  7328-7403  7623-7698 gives -0.04 mag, 8.49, 7.92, 8.32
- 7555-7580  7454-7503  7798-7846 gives -0.04 mag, 8.63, 8.04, 8.48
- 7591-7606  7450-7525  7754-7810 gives 0.02 mag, 8.65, 7.98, 8.4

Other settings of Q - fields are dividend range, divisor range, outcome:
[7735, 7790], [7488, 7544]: 0.91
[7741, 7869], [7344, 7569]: 0.92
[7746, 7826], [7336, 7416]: 0.93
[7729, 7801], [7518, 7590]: 0.91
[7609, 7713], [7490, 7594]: 0.89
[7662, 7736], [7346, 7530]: 0.89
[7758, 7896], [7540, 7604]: 0.92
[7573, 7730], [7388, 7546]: 0.92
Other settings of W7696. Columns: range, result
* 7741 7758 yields 7.75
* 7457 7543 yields 8.69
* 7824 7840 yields 7.99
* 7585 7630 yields 8.17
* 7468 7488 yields 8.59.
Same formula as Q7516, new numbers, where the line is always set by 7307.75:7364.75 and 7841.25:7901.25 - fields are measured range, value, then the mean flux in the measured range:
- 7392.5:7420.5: -1.2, 8.65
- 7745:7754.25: 0.7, 7.41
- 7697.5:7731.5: 2.3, 7.5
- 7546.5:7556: -0.9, 8.94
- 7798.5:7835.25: -0.4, 8.05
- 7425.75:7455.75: -1.2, 8.6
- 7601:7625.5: 0.1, 8.08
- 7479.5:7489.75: -0.5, 8.6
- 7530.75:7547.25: -1.4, 8.89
